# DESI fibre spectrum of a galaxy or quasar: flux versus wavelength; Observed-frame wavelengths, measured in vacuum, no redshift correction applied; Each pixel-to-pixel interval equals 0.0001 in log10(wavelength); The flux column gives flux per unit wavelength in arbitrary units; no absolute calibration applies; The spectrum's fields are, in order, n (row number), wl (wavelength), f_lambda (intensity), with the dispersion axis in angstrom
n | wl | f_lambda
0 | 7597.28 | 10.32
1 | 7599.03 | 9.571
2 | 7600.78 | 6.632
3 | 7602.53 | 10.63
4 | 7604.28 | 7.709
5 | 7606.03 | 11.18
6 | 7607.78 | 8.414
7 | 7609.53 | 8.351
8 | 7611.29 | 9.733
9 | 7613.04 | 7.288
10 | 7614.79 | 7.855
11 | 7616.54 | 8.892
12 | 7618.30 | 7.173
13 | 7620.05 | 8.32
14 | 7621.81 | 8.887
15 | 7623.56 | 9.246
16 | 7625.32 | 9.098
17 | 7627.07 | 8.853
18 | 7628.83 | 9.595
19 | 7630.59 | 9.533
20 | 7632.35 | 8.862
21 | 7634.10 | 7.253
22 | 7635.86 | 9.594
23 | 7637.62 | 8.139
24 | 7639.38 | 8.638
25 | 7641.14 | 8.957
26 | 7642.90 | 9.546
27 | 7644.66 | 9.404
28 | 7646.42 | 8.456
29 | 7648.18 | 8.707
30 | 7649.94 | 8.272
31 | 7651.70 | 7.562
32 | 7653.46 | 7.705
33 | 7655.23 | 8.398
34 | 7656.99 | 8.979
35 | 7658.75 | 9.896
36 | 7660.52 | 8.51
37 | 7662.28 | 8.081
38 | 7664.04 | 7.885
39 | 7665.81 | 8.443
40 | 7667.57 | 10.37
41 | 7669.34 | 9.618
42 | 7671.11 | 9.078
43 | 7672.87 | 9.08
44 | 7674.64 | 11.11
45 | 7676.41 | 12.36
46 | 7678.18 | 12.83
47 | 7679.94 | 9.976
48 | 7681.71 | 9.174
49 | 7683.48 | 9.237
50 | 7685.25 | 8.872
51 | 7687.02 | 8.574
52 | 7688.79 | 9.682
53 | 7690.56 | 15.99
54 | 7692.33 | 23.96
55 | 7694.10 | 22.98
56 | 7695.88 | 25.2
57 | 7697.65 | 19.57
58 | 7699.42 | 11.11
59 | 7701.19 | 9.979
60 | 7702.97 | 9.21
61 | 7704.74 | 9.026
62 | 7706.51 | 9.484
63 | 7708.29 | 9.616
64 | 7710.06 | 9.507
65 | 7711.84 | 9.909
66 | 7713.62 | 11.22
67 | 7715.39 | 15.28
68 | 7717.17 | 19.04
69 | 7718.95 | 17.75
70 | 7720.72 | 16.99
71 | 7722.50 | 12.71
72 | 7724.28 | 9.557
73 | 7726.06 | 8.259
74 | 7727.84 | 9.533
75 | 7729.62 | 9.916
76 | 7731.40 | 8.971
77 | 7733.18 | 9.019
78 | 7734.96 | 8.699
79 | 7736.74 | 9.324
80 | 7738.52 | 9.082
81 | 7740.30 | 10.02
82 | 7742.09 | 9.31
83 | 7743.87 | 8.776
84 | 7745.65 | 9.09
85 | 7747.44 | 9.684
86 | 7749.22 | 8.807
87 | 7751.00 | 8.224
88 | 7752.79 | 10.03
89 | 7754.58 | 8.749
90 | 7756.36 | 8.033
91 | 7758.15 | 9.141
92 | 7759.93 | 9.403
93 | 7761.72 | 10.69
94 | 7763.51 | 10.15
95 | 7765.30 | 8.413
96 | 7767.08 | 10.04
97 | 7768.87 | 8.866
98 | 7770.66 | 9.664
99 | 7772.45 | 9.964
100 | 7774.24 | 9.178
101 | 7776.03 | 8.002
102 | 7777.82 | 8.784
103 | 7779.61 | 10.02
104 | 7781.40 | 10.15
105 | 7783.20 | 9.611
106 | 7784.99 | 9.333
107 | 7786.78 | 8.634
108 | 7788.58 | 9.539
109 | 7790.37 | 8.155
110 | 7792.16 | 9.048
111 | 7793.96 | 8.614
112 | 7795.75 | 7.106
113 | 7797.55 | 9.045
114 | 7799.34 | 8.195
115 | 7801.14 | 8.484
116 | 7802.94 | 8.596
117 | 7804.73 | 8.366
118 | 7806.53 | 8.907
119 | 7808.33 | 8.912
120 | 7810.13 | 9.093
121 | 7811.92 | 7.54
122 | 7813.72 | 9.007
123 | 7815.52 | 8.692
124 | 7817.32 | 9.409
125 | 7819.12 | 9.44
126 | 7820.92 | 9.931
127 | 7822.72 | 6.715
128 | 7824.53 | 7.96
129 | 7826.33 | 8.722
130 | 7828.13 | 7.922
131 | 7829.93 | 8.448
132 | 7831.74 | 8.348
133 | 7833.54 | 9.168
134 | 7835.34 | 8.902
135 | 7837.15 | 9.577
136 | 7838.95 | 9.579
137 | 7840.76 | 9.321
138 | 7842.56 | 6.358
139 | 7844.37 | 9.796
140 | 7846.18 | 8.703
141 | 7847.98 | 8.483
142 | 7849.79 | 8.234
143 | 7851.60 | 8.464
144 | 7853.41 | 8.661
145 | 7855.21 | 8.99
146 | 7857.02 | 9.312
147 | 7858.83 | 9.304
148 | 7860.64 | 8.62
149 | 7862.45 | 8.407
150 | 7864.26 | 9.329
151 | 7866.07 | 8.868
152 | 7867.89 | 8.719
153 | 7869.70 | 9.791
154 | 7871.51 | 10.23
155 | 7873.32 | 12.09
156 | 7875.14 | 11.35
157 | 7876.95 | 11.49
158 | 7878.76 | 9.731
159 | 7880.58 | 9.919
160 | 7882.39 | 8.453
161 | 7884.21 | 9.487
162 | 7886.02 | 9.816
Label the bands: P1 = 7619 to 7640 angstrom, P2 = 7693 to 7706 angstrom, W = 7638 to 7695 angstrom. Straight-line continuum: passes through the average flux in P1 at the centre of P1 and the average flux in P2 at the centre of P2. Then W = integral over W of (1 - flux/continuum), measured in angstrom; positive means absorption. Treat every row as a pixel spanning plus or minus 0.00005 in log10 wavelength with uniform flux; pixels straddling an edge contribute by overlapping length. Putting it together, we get 9.4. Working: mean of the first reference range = 8.82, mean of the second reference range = 15.3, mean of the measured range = 10.3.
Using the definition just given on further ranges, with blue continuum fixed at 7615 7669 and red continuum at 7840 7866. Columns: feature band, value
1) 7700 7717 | -4.0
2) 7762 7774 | -1.2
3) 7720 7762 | -4.4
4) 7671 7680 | -2.3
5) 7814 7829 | 0.2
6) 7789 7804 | 0.5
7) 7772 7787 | -1.0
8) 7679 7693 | -4.9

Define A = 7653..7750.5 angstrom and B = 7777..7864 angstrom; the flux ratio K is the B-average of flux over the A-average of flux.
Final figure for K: 0.78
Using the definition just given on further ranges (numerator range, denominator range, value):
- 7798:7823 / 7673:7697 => 0.63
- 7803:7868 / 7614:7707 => 0.85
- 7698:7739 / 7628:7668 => 1.28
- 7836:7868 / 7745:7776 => 0.95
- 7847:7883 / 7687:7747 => 0.77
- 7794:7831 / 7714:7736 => 0.70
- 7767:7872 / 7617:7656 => 1.02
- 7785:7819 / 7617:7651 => 0.99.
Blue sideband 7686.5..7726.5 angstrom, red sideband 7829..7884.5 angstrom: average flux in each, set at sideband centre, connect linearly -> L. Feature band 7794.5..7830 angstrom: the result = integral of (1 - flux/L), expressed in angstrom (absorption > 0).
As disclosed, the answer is 6.9 angstrom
